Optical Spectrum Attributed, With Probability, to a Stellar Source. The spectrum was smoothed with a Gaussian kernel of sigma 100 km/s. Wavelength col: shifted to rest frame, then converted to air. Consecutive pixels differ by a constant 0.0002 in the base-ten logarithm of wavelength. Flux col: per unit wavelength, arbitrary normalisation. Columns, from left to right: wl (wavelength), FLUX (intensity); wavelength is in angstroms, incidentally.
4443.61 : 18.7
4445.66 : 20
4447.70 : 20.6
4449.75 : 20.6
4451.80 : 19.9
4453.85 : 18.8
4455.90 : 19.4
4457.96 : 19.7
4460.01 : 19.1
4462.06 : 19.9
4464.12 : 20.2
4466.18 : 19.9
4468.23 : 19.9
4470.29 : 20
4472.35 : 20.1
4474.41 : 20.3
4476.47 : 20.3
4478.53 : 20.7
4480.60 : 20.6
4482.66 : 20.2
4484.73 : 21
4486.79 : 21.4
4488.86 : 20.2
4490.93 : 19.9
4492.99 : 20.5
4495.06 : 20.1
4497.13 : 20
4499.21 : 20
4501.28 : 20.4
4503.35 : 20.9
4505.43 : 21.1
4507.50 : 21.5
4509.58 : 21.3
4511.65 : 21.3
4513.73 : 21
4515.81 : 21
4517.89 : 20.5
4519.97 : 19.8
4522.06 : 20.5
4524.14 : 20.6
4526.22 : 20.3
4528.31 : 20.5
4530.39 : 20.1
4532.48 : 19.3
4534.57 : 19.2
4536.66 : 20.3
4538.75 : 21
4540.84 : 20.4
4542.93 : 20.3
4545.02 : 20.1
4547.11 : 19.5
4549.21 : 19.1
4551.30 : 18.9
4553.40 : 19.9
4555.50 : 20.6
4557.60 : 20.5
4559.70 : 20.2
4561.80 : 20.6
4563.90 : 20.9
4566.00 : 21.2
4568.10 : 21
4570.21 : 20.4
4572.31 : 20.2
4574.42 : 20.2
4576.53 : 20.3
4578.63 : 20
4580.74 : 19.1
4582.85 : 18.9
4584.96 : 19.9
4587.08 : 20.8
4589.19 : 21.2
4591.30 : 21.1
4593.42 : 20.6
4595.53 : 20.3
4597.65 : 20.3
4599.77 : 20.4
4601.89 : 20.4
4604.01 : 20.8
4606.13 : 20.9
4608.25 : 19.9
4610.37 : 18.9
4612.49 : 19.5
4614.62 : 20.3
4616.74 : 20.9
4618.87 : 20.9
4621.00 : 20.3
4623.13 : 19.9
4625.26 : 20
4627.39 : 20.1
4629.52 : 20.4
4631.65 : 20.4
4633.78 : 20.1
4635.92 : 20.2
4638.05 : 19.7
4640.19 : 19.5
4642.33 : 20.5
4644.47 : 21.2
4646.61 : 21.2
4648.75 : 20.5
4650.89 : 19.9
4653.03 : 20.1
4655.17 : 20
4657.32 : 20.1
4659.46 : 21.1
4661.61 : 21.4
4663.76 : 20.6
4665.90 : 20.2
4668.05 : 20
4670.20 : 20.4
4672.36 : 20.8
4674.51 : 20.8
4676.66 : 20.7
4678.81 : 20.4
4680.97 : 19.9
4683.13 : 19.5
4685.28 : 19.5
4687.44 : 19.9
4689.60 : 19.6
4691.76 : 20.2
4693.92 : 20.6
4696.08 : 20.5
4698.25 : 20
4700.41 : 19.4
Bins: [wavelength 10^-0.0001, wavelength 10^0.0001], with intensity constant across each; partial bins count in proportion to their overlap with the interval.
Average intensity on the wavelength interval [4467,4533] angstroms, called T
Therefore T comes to 20.5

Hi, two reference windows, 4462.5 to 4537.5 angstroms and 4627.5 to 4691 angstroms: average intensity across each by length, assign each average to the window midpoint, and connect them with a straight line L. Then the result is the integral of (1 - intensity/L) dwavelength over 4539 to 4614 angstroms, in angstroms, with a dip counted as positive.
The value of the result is 0.5 angstroms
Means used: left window 20.4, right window 20.3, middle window 20.2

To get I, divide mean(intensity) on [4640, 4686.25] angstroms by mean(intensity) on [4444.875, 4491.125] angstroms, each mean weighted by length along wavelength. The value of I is 1.0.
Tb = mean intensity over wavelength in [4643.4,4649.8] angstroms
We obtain 21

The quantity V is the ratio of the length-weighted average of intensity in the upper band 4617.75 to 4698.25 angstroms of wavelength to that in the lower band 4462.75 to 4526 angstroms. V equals 1.0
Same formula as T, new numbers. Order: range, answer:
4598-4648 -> 20.3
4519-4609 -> 20.2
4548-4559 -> 19.8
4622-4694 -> 20.3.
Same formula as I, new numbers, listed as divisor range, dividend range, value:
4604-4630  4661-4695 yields 1.00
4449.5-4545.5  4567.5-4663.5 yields 1.00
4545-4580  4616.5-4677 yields 1.01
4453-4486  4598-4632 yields 1.01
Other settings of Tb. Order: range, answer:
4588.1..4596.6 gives 20.8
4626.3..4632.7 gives 20.3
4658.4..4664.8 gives 21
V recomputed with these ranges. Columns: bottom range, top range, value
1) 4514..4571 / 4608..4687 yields 1.00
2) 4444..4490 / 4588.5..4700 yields 1.01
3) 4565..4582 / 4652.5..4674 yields 1.01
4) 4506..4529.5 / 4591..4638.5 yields 0.98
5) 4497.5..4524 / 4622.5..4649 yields 0.98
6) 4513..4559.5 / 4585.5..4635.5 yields 1.01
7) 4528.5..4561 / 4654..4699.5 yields 1.02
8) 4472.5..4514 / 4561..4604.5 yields 0.99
